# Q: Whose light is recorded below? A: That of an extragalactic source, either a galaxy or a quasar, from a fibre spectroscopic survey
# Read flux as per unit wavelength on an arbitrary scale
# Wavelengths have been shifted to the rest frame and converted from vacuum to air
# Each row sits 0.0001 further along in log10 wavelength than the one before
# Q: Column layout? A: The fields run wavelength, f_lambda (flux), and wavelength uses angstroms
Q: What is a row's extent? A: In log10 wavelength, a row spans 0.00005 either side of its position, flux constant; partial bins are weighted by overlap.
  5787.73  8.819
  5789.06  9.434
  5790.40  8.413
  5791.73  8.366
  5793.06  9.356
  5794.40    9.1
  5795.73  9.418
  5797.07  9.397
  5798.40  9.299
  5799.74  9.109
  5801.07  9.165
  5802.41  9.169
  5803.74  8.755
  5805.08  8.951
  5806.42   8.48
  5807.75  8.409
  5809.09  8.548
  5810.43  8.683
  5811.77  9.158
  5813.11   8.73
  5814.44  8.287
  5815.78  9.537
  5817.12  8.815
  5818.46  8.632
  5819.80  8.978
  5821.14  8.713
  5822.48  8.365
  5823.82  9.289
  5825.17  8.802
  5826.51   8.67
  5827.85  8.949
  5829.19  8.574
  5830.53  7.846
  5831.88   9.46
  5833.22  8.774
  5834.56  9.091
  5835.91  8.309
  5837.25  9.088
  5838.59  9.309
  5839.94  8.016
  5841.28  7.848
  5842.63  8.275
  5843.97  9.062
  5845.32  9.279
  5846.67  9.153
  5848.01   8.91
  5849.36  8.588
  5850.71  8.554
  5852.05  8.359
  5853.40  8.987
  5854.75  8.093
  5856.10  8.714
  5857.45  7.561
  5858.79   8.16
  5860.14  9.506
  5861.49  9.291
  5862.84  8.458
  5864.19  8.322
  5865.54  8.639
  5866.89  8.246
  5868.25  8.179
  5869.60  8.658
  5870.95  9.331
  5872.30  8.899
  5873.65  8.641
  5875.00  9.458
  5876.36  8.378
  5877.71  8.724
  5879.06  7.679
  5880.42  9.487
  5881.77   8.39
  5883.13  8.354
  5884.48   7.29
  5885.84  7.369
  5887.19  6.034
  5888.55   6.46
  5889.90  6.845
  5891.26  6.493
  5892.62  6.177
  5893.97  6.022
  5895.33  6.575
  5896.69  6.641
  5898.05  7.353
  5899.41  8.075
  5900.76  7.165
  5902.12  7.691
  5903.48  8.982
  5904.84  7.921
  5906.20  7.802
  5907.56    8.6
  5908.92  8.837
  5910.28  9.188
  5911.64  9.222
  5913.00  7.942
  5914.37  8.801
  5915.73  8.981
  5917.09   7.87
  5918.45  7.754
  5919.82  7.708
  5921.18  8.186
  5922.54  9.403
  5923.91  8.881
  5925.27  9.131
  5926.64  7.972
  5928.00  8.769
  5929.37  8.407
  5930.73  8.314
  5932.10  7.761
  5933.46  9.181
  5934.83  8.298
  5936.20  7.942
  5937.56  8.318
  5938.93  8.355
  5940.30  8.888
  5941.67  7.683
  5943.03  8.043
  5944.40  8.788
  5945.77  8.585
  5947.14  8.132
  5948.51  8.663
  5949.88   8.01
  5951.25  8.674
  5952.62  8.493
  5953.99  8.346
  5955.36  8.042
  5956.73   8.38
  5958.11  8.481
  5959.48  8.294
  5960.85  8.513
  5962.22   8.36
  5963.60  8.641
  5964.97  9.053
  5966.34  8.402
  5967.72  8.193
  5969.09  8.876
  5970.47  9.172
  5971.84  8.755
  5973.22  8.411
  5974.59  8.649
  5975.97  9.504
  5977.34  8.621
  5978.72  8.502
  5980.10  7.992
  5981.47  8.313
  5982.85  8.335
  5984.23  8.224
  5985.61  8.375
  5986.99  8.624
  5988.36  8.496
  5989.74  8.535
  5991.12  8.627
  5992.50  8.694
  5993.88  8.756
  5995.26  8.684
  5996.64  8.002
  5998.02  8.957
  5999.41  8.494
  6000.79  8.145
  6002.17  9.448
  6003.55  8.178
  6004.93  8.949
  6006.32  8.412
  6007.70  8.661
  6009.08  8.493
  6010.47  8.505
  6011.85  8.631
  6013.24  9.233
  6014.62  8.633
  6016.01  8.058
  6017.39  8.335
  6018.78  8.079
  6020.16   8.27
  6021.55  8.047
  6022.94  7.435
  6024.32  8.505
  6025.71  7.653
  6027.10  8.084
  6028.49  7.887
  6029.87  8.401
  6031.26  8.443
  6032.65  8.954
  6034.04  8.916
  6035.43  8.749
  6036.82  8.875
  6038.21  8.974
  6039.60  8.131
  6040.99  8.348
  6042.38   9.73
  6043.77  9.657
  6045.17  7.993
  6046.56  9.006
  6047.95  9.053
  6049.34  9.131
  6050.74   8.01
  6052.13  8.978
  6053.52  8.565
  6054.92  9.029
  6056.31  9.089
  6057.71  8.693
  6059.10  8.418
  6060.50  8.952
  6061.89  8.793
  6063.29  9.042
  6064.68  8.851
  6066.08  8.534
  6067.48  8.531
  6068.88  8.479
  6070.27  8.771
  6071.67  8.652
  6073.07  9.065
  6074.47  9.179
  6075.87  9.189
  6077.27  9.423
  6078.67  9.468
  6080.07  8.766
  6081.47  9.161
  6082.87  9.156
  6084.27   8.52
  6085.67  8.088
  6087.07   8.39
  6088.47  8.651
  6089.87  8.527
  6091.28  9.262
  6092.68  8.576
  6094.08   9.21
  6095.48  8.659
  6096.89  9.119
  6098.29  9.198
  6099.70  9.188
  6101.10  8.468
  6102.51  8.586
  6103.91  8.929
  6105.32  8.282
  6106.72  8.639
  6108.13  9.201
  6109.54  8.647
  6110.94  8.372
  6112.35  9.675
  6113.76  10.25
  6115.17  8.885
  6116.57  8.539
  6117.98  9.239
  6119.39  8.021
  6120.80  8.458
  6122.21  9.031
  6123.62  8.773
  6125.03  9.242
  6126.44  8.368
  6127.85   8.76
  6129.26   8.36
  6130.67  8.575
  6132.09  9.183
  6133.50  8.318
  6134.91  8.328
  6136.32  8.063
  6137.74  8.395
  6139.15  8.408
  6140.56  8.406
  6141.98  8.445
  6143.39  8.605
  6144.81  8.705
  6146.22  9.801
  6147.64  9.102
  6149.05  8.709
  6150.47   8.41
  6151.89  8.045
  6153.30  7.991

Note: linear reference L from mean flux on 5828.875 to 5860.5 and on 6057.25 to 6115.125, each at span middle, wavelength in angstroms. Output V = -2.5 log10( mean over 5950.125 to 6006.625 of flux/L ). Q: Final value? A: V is 0.03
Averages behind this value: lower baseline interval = 8.64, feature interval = 8.55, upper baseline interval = 8.87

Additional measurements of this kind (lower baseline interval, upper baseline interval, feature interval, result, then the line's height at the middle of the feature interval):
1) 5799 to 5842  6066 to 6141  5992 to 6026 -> 0.04 mag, 8.78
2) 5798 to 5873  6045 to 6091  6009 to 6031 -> 0.07 mag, 8.79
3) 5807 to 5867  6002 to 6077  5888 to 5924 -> 0.11 mag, 8.68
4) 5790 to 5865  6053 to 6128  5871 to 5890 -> 0.09 mag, 8.79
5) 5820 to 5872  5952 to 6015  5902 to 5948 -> 0.02 mag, 8.61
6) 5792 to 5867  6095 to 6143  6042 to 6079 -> -0.02 mag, 8.74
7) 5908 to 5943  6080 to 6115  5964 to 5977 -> -0.03 mag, 8.57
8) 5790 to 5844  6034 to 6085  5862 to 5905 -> 0.13 mag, 8.82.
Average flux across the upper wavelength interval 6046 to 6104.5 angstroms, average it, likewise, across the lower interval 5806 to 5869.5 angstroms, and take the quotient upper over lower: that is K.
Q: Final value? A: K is 1.02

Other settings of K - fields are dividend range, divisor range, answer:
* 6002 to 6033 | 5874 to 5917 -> 1.07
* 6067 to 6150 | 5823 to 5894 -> 1.05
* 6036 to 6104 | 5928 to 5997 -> 1.04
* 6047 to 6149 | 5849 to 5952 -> 1.07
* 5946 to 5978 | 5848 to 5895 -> 1.05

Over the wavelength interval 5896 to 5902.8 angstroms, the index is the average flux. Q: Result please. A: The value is 7.38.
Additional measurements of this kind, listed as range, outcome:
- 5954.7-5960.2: 8.3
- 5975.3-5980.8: 8.66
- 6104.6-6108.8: 8.7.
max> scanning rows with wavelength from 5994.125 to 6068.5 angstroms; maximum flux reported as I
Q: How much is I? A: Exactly 9.73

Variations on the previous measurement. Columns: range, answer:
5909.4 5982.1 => 9.504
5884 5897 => 7.369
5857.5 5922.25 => 9.506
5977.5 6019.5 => 9.448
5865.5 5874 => 9.331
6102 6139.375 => 10.25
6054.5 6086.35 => 9.468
